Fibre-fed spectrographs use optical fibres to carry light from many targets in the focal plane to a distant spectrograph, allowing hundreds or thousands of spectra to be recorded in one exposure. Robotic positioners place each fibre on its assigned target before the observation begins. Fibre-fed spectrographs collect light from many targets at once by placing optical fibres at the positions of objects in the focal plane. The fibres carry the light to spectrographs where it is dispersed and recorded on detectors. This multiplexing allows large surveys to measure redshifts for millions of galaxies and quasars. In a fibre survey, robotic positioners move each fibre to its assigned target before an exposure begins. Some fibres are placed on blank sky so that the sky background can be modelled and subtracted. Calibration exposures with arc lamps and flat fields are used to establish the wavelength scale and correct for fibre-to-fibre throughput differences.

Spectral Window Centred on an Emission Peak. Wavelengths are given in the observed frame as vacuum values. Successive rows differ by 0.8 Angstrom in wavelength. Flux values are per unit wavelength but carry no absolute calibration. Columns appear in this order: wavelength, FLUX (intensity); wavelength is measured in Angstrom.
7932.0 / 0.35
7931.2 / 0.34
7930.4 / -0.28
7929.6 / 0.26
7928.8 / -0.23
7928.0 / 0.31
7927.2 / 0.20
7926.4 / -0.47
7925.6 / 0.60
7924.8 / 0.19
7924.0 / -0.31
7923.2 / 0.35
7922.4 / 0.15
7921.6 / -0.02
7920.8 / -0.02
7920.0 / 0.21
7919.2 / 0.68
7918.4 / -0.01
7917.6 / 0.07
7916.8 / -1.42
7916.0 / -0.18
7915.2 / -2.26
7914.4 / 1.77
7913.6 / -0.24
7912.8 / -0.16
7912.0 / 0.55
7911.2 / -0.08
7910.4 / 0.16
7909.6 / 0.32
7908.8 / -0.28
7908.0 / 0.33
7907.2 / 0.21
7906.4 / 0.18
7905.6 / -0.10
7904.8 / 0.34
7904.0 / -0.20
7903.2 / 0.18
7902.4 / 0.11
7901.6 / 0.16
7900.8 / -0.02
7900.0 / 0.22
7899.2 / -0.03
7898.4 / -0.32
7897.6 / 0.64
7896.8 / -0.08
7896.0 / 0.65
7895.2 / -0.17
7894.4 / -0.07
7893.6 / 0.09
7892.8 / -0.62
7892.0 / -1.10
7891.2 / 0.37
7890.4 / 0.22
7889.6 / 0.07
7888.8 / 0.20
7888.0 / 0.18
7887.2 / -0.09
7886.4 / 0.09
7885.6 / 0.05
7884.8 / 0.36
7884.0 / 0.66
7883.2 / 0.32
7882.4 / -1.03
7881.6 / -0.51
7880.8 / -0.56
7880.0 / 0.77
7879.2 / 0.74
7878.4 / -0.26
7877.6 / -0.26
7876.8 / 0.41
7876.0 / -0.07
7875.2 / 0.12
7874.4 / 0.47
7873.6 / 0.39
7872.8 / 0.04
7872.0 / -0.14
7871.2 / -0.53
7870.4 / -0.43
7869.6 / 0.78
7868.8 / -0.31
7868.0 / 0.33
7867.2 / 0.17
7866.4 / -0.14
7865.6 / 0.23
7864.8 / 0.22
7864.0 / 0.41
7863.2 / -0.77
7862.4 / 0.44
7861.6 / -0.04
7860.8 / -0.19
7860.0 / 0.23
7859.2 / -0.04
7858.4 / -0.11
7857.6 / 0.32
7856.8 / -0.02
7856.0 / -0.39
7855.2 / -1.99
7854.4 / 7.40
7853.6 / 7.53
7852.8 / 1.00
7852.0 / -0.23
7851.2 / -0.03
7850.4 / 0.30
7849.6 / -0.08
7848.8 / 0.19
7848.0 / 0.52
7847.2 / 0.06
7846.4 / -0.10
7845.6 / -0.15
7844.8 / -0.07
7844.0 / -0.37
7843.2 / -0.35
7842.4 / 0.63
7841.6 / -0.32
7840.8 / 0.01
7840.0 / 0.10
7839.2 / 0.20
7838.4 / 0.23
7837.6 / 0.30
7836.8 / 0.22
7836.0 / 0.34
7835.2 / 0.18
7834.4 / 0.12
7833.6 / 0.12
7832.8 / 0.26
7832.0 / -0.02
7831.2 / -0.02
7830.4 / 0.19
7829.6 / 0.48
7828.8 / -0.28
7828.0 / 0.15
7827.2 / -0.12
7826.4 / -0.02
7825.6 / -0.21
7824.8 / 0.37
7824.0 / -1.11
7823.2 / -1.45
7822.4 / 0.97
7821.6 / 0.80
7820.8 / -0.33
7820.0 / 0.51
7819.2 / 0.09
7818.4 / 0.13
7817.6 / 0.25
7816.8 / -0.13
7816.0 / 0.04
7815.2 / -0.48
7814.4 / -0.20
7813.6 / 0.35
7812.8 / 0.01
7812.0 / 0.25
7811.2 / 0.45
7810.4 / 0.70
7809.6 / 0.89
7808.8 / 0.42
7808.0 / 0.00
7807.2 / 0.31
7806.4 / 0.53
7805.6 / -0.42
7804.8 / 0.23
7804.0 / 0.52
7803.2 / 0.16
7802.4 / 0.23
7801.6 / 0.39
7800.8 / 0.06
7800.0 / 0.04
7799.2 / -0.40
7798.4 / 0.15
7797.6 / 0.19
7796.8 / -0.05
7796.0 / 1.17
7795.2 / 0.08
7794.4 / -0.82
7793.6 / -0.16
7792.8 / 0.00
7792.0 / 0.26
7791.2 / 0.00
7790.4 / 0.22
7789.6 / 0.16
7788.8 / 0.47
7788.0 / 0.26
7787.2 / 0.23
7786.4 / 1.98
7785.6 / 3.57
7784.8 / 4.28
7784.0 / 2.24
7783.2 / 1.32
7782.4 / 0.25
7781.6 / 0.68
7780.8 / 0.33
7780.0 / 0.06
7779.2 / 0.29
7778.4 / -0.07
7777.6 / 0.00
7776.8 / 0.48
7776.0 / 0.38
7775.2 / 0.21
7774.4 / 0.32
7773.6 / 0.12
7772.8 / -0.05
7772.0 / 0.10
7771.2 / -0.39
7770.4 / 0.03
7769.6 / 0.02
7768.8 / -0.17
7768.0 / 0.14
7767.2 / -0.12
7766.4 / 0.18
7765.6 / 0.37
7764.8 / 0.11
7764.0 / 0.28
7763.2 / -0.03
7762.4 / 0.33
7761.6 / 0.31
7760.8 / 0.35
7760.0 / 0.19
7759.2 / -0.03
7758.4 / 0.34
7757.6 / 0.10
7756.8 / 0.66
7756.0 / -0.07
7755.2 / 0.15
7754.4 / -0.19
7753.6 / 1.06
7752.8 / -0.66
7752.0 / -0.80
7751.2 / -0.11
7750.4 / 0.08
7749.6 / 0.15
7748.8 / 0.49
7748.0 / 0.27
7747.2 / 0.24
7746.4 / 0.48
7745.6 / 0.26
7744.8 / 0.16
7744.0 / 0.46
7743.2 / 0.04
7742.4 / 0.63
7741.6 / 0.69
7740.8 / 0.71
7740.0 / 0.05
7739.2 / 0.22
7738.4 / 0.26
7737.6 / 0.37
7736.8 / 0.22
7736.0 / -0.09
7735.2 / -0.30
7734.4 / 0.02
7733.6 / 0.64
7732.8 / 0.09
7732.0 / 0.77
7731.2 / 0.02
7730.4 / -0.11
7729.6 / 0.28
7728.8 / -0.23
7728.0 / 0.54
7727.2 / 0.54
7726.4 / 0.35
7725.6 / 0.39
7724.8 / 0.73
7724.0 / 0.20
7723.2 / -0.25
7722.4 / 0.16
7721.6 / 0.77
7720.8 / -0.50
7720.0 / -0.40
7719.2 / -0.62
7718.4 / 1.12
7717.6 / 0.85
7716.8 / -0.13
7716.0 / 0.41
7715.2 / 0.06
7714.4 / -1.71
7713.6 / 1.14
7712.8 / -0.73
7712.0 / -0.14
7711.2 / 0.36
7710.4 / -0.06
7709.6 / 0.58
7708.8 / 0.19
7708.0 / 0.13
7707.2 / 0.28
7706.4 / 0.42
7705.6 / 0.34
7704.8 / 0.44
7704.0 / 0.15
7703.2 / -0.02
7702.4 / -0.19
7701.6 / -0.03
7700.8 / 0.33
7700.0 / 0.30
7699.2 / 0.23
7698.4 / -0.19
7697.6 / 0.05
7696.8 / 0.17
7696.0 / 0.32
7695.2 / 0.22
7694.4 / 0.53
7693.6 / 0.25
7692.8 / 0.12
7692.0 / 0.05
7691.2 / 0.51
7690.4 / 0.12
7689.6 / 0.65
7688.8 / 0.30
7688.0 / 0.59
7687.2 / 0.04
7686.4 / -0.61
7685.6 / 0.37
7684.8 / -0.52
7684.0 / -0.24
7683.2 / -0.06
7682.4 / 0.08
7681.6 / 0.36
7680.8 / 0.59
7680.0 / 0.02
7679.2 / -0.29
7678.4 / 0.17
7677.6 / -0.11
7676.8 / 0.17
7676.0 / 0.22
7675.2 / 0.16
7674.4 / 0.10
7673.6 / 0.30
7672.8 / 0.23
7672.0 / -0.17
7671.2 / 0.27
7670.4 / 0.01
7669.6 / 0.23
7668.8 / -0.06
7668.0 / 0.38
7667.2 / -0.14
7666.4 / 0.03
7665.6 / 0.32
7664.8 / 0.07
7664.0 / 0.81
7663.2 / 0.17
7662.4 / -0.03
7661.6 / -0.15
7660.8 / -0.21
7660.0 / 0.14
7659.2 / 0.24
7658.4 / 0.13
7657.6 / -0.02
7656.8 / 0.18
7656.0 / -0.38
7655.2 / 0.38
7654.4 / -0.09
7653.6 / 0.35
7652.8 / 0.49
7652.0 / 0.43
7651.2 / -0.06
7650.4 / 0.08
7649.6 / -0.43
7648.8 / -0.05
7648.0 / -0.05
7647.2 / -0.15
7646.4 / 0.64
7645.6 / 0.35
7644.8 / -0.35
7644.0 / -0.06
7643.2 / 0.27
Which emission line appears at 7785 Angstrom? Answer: H-alpha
